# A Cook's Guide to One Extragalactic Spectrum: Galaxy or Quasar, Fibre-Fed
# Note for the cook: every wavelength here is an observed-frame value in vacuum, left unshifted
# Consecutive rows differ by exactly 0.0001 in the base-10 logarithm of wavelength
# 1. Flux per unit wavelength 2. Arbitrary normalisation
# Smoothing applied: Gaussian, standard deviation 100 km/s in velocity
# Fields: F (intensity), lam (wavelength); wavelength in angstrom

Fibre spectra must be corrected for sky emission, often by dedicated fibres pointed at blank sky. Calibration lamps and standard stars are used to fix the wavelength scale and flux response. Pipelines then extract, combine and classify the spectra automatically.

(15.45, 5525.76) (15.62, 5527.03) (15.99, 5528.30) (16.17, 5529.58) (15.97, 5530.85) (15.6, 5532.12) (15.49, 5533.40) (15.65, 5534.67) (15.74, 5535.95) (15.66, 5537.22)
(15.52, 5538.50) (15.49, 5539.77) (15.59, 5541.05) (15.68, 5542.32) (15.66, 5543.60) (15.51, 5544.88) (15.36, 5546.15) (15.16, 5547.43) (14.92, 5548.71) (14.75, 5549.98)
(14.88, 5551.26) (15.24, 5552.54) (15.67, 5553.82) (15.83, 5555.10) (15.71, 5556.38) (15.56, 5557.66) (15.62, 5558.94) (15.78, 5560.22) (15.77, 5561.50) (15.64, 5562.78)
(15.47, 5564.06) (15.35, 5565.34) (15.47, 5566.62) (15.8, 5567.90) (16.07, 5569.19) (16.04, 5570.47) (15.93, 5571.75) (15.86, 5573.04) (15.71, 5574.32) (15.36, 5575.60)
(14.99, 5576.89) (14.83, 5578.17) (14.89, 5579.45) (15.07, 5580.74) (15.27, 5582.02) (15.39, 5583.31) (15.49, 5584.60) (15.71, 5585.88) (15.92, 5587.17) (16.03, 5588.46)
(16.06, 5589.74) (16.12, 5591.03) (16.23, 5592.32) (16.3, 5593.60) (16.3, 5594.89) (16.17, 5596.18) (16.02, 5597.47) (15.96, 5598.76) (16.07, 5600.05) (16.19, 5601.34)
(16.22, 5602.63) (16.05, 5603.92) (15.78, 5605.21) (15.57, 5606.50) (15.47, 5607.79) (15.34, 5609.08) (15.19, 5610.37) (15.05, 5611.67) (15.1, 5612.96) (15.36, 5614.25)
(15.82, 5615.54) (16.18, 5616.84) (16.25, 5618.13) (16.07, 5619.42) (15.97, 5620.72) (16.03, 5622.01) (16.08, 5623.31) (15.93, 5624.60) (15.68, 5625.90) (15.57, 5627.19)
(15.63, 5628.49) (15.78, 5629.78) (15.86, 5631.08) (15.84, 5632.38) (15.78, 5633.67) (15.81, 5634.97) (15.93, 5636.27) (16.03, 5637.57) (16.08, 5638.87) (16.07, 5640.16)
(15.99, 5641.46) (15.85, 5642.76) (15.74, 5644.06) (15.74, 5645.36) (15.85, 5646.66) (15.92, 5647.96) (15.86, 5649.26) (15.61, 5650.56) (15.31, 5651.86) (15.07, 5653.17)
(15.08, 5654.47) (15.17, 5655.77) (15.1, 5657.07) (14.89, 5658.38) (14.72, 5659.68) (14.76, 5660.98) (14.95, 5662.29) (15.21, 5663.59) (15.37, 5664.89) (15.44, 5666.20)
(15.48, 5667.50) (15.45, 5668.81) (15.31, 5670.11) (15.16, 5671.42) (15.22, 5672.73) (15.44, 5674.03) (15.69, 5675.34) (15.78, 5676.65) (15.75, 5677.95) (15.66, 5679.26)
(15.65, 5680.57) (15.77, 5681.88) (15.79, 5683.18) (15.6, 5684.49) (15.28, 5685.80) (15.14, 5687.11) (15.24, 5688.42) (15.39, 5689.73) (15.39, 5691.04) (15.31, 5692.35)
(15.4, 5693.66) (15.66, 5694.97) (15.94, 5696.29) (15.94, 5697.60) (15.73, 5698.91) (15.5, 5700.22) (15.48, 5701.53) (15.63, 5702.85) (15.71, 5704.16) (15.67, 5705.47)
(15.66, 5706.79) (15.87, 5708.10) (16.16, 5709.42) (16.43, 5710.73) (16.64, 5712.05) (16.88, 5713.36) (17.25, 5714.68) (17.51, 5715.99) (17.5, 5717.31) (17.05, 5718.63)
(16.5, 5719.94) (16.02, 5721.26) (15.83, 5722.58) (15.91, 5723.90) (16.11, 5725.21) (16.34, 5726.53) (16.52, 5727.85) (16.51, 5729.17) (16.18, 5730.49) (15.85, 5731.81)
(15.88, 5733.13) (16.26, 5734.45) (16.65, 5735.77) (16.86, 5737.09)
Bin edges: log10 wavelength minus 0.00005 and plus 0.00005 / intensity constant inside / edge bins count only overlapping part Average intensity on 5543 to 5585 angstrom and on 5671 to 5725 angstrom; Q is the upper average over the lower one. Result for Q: 1.03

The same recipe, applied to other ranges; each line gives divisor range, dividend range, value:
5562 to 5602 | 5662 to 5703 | 0.98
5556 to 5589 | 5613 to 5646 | 1.02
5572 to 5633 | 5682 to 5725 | 1.01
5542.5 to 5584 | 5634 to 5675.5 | 1.00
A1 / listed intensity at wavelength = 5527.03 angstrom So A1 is 15.62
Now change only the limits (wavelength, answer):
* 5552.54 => 15.24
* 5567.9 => 15.8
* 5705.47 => 15.67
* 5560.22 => 15.78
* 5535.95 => 15.74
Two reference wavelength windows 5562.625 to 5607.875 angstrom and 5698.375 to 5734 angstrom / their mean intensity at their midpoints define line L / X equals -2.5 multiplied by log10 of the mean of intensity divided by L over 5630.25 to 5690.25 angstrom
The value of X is 0.04 mag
